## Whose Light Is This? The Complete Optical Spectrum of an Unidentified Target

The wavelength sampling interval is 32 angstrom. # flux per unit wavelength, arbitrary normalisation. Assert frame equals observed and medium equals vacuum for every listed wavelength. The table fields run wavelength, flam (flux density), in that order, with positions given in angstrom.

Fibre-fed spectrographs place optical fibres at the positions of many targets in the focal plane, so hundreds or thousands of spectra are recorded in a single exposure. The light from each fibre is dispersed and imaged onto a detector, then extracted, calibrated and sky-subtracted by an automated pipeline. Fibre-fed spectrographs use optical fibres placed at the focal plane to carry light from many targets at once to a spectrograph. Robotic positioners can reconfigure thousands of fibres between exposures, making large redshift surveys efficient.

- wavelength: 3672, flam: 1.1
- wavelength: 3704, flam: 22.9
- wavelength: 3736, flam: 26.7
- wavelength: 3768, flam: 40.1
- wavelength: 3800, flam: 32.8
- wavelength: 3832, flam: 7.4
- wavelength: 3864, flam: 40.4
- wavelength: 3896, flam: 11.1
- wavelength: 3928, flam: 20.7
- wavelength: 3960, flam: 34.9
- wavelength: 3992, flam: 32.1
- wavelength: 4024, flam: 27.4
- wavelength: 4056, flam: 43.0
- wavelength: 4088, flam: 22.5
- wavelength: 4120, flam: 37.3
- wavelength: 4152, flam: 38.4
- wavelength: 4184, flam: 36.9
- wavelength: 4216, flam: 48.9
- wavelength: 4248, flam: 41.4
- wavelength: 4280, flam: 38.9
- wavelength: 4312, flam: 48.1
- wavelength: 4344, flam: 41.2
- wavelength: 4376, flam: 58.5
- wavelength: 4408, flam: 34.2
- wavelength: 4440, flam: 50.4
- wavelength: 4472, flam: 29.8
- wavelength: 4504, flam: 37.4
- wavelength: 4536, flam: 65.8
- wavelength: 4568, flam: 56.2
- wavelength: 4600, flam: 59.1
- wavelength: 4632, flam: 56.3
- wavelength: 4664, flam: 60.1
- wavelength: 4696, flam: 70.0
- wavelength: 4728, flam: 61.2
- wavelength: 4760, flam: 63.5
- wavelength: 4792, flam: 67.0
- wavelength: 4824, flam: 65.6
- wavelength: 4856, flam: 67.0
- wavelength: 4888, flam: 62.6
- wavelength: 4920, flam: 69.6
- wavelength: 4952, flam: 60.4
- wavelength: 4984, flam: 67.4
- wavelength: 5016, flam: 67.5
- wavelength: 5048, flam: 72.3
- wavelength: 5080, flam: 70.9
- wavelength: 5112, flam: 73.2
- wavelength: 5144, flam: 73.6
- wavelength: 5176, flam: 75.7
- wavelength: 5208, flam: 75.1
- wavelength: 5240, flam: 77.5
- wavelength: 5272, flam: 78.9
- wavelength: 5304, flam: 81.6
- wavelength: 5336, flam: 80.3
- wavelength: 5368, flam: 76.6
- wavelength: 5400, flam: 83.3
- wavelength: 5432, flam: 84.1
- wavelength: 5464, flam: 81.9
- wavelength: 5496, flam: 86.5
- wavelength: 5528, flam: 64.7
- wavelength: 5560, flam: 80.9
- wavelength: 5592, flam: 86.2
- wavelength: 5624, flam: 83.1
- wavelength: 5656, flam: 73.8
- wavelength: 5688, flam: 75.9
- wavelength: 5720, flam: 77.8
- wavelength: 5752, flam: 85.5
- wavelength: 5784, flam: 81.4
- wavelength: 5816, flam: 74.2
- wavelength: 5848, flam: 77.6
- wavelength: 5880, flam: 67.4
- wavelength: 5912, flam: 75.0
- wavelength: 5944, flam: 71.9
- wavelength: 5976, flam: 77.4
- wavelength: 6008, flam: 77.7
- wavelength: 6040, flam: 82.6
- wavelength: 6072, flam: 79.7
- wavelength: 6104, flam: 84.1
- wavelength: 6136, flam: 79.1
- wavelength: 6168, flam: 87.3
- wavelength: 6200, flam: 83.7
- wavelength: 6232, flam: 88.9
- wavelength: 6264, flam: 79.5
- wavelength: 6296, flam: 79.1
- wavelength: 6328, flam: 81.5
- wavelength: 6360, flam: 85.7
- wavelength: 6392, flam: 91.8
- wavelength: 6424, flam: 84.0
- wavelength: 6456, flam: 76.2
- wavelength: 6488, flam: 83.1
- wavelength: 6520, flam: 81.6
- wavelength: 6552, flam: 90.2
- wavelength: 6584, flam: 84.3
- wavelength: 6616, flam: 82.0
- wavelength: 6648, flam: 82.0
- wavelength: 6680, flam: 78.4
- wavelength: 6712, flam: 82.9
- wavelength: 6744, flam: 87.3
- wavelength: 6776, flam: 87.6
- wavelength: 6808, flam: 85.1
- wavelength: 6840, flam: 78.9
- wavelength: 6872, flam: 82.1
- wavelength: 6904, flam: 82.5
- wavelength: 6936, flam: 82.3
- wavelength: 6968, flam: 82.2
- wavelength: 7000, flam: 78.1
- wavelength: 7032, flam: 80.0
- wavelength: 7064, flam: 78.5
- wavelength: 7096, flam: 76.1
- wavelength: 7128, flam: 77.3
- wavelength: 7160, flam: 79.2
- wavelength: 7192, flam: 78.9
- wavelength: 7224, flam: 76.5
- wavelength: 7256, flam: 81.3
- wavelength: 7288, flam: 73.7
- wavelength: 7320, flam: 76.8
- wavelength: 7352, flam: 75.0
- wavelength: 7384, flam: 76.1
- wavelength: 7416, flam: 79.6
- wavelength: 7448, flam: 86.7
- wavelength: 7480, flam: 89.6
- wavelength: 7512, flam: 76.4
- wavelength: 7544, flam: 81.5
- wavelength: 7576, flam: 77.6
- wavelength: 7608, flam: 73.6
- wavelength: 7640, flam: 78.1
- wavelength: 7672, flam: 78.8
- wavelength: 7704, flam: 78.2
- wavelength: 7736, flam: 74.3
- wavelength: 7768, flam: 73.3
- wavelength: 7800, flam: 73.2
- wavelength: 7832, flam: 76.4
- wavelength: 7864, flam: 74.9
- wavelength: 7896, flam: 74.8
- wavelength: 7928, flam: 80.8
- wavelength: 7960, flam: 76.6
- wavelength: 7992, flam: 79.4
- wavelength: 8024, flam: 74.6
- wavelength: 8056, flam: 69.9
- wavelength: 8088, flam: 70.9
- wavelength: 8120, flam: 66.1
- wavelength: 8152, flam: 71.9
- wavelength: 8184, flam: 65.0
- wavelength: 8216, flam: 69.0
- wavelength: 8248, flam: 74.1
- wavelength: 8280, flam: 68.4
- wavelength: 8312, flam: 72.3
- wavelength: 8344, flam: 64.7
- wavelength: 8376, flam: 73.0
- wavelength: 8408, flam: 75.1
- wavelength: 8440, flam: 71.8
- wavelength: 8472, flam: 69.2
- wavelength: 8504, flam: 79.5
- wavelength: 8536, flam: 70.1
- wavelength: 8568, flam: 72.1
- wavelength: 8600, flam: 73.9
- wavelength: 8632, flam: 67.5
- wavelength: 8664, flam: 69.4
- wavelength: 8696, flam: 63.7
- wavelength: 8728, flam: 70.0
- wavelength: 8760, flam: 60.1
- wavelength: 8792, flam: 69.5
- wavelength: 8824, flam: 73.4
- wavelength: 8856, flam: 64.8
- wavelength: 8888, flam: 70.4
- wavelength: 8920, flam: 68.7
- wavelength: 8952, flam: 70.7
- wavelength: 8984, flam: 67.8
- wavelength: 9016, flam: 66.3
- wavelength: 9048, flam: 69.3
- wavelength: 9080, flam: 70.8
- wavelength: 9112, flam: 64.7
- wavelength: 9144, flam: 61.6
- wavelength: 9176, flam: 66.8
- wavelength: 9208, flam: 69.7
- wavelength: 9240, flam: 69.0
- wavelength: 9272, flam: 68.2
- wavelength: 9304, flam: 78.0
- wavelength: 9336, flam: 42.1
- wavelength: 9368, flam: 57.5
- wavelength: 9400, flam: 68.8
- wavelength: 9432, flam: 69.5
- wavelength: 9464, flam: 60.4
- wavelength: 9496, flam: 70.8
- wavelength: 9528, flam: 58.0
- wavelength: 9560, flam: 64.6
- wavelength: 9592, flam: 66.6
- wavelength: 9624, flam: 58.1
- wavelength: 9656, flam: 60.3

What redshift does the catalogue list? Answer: 0.137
